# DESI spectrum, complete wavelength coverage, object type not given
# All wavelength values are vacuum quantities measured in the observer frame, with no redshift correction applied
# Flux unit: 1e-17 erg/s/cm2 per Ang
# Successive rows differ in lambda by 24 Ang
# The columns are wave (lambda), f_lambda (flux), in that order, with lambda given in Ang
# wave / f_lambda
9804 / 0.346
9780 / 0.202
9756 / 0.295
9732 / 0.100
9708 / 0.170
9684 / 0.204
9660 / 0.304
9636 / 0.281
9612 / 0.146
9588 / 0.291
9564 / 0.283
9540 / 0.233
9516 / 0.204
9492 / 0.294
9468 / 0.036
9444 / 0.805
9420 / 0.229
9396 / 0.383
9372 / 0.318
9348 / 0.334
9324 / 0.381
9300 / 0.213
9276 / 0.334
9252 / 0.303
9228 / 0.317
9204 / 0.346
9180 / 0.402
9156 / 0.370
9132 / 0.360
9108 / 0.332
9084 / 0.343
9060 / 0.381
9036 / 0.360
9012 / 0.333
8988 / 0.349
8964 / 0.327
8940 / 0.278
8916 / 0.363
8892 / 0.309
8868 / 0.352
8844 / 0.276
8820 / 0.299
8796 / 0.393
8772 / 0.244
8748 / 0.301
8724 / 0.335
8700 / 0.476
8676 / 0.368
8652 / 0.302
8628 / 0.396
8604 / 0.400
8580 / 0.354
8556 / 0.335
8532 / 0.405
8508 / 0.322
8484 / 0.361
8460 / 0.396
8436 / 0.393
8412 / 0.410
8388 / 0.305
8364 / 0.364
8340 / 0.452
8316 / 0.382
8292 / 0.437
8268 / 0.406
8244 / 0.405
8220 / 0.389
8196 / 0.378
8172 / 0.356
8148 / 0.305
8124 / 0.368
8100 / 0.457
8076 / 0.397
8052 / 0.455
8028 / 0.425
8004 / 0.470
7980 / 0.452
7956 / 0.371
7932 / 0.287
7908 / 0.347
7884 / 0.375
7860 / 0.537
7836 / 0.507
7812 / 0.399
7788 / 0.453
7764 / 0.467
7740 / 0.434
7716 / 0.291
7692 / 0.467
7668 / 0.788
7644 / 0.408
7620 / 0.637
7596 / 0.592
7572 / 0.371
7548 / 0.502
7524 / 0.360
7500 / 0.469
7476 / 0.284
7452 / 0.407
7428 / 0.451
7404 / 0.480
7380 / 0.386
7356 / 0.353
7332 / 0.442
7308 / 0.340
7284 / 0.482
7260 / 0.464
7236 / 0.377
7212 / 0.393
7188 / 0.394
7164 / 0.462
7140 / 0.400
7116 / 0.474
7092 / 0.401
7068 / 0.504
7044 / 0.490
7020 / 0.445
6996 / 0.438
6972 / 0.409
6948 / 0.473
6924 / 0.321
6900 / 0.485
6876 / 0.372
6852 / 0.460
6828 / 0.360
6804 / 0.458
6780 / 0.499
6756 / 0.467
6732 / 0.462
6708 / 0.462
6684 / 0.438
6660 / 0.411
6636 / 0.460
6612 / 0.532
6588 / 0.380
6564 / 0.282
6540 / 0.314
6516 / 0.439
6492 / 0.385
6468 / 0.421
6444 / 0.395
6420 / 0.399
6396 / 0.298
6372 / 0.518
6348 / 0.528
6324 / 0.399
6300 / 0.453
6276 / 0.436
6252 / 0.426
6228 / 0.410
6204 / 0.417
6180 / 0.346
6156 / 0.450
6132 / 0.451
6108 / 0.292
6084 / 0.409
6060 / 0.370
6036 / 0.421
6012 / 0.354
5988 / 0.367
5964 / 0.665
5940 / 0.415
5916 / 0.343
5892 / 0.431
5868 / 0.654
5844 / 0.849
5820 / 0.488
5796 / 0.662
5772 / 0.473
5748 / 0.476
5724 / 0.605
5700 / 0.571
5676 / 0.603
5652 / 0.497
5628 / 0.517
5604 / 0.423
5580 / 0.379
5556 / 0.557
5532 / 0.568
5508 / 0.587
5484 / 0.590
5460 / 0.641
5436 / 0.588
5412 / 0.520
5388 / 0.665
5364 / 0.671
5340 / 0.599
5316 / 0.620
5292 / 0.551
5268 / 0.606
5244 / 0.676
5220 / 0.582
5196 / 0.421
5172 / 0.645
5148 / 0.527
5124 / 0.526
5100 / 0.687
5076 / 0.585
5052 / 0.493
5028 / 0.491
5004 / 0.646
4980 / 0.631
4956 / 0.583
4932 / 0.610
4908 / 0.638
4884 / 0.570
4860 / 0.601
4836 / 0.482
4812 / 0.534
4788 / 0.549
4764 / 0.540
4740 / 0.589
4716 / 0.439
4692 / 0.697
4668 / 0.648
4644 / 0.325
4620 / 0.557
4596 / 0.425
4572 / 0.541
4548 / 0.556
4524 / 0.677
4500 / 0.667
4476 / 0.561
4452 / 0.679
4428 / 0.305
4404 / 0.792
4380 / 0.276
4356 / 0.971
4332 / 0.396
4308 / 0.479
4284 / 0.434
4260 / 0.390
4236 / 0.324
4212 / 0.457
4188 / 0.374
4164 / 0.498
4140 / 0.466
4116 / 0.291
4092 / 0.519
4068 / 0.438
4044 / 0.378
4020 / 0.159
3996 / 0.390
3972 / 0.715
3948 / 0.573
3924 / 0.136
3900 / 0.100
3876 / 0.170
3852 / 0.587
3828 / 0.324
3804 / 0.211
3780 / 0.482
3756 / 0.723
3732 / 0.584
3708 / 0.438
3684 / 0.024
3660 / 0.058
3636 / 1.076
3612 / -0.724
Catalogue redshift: 0.166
